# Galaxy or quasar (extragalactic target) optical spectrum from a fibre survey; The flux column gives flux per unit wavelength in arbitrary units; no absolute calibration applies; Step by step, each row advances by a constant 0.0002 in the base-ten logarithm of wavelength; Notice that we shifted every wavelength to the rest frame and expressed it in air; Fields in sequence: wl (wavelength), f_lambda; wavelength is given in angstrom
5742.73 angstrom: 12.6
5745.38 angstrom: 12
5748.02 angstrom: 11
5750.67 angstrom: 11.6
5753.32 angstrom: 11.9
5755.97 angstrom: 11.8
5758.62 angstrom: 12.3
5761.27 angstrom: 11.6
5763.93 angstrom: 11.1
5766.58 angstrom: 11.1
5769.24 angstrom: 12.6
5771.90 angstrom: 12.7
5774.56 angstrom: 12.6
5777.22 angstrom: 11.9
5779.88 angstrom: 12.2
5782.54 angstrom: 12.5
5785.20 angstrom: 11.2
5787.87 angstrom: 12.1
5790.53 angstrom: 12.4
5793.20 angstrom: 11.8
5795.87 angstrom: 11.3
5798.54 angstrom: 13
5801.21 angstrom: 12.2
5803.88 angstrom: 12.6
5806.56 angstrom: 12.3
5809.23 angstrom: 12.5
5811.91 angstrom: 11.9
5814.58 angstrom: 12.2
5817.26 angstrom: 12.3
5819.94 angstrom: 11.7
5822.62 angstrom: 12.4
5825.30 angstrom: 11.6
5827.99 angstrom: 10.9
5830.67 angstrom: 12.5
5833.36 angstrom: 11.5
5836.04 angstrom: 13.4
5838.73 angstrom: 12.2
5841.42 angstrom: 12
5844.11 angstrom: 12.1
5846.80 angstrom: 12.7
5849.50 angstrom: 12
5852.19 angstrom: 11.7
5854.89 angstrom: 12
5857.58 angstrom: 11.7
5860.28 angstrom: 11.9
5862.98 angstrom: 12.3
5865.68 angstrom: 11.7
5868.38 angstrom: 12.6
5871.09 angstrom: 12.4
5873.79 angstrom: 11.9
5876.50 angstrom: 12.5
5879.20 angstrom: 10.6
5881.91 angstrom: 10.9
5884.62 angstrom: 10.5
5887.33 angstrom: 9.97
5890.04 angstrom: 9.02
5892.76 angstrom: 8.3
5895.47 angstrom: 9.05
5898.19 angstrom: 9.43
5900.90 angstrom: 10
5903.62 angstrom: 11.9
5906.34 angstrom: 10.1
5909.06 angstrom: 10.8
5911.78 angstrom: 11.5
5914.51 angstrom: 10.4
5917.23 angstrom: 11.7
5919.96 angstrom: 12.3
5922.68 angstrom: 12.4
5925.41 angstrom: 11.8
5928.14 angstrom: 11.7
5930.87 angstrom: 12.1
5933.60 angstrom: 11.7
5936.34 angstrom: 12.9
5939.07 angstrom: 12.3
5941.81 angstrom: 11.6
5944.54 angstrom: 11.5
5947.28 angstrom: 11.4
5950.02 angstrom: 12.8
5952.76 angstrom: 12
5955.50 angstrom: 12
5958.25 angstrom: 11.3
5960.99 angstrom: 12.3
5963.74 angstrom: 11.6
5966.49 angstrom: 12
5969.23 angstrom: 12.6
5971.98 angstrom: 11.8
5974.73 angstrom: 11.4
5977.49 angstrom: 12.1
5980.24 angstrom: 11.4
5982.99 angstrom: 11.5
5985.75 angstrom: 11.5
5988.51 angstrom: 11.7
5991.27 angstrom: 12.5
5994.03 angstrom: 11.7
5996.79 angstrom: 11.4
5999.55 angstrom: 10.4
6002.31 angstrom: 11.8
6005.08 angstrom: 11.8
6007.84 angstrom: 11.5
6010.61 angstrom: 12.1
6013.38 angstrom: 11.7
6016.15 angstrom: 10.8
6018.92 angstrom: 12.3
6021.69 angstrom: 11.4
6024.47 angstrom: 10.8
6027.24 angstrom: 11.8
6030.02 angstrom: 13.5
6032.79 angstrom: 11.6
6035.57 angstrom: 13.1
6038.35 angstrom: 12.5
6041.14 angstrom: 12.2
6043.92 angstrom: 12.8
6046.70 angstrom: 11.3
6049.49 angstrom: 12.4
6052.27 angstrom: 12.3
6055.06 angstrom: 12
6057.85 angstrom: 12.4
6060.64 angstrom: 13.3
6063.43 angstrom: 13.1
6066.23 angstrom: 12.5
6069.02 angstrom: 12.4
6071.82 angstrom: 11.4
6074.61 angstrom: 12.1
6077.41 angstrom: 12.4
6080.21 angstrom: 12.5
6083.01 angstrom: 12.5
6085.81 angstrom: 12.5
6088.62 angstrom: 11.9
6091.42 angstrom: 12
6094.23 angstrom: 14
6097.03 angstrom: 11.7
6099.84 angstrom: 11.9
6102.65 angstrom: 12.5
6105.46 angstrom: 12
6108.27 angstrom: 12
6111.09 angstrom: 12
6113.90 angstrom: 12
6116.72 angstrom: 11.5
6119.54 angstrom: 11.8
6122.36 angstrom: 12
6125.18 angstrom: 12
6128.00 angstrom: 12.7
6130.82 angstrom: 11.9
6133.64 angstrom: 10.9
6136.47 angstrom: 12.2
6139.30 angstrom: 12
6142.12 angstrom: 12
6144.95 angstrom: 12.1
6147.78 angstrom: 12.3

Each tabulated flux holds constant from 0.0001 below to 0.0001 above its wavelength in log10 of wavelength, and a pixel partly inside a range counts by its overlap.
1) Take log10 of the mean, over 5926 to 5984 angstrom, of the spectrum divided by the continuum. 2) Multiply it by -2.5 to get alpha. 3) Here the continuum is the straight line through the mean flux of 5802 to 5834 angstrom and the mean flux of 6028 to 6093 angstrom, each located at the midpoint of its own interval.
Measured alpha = 0.03 mag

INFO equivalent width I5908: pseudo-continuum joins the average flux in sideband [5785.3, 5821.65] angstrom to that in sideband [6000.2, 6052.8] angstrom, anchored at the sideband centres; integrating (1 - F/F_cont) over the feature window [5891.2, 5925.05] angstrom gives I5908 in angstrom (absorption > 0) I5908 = 3.86 angstrom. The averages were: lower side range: 12.1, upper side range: 12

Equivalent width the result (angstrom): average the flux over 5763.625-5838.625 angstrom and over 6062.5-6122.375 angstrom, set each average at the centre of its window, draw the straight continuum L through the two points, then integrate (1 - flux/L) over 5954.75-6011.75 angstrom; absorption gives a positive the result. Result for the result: 2.1 angstrom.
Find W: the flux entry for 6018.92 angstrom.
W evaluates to 12.3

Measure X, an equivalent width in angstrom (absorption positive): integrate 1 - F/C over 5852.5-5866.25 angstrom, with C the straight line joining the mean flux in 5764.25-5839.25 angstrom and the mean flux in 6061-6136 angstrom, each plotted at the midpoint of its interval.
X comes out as 0.2 angstrom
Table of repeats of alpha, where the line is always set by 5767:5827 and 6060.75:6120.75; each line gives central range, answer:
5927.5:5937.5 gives 0.01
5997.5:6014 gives 0.06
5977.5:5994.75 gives 0.04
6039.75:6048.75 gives 0.01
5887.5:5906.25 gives 0.25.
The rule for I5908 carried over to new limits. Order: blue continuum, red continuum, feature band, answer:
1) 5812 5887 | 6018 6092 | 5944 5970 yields 0.3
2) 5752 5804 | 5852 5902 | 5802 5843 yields -2.1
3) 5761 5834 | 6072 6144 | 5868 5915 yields 5.6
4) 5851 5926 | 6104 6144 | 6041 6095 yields -3.0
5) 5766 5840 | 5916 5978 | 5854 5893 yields 2.5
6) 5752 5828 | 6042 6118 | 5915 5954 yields 0.6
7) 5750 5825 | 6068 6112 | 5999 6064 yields 0.8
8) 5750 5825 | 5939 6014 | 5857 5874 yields -0.2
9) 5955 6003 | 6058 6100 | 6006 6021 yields 0.4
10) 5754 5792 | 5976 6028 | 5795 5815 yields -0.5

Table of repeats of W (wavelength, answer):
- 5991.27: 12.5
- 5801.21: 12.2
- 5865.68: 11.7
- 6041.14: 12.2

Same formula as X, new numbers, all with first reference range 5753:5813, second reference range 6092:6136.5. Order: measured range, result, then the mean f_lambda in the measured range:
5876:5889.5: 1.6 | 10.7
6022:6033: 0.1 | 11.9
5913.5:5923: 0.3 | 11.7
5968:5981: 0.2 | 11.9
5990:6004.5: 0.6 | 11.6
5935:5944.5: -0.1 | 12.2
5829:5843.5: -0.2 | 12.3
